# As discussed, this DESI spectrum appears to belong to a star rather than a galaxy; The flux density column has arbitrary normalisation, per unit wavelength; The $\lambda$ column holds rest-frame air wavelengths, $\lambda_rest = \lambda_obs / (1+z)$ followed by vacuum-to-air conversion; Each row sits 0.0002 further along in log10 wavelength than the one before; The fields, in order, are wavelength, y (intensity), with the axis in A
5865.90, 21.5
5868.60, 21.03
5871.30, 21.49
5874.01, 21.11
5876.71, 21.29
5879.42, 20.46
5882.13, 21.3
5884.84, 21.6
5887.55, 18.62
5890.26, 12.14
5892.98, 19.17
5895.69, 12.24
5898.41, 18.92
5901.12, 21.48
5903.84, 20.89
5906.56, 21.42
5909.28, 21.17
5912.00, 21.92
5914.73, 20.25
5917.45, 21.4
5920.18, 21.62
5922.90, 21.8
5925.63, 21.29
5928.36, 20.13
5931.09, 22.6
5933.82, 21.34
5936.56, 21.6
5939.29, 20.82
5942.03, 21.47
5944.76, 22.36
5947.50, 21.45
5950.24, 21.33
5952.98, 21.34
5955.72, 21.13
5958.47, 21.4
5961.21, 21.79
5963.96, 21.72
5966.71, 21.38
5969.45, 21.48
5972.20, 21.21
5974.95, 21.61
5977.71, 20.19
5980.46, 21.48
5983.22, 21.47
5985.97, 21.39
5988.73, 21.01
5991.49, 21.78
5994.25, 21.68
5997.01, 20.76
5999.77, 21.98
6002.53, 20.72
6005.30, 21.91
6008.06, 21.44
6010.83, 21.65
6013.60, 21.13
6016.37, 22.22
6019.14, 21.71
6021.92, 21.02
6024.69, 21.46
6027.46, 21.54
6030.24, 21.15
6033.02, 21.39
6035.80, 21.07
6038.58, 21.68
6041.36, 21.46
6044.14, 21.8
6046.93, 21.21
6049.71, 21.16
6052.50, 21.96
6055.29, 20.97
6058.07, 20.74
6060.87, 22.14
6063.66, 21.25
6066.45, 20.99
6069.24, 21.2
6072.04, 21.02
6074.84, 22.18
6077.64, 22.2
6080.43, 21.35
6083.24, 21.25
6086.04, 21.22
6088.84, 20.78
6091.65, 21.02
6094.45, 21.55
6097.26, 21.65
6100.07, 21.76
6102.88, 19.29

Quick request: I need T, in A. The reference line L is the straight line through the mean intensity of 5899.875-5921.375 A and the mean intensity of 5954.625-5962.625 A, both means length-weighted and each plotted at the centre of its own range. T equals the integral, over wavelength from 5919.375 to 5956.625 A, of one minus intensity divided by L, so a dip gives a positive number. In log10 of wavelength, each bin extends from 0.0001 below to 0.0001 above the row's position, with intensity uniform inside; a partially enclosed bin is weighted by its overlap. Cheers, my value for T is -0.2 A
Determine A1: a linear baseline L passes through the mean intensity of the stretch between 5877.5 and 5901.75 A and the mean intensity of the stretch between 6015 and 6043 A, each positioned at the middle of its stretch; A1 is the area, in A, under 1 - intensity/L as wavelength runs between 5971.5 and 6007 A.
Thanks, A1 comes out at -1.3 A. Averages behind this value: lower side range 18.4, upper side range 21.5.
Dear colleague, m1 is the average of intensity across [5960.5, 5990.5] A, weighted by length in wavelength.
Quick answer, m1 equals 21.3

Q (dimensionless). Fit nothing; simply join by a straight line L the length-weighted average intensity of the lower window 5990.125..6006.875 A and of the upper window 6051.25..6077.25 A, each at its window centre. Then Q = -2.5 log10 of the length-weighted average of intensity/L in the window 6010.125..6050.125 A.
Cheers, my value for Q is 0.00 mag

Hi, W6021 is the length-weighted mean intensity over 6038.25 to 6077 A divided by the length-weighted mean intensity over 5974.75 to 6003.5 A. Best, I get 1.01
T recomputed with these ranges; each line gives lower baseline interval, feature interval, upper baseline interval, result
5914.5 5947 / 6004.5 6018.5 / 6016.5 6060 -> -0.2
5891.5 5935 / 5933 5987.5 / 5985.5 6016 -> -1.1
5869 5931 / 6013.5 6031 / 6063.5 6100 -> -0.4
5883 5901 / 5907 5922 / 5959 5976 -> -2.1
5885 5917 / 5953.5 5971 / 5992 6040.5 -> -1.0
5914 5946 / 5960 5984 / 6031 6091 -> 0.0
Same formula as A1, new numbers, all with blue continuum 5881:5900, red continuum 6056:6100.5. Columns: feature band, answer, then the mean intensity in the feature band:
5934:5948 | -2.1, 21.5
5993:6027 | -2.4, 21.5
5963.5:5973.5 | -1.1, 21.4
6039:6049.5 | -0.4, 21.5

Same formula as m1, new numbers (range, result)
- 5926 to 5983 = 21.4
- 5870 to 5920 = 19.9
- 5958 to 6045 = 21.4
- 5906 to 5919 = 21.2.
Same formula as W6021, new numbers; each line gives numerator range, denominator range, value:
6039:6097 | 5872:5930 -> 1.07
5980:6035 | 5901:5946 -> 1.00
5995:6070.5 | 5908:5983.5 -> 1.00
